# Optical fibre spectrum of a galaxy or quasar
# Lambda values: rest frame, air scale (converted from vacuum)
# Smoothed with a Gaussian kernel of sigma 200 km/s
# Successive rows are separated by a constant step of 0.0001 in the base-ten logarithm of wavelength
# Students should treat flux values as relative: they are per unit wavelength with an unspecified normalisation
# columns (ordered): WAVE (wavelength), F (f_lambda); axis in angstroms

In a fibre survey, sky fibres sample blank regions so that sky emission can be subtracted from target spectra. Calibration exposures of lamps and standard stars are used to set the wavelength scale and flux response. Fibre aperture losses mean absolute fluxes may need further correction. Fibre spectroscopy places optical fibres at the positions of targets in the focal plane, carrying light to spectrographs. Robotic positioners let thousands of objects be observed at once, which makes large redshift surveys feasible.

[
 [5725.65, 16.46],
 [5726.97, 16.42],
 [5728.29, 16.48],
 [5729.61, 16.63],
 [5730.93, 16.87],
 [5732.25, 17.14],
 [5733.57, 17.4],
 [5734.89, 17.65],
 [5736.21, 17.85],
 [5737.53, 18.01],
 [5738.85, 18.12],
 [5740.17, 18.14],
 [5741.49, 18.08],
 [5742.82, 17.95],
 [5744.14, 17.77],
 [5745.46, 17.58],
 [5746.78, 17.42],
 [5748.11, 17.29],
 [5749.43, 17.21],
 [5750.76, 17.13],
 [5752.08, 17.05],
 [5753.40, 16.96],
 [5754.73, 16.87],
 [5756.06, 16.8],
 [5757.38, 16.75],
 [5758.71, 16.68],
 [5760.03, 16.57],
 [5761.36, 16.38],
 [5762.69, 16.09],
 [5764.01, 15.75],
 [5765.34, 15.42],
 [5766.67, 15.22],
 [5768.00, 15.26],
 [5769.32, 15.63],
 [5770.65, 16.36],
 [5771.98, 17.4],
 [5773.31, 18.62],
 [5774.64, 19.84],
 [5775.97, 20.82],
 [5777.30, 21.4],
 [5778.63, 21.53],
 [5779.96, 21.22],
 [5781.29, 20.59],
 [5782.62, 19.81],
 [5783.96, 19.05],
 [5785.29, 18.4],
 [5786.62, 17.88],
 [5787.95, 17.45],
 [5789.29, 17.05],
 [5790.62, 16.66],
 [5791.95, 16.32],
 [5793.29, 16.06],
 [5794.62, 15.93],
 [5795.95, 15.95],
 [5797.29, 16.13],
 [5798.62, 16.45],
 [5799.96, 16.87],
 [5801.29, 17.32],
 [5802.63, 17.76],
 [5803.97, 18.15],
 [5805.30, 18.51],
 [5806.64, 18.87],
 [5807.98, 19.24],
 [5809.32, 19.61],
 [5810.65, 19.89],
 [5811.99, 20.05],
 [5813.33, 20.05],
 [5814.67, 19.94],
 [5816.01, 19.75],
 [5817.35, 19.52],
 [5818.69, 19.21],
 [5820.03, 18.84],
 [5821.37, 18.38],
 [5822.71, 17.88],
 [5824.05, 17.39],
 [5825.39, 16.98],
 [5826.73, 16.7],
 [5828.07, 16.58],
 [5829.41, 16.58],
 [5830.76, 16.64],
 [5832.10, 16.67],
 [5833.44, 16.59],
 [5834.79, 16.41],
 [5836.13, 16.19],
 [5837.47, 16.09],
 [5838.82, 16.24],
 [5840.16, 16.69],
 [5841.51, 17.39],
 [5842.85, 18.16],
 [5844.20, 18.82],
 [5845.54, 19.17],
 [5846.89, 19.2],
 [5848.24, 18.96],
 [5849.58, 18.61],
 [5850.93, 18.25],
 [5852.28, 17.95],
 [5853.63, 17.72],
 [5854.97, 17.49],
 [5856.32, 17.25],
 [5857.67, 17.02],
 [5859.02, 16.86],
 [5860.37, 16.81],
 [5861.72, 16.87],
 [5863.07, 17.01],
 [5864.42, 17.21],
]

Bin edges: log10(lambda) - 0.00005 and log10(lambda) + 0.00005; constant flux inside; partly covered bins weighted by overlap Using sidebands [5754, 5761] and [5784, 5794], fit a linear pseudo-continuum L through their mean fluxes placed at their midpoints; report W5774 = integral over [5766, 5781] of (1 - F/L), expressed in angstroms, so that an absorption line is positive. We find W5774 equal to -1.4 angstroms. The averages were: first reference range 16.7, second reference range 17.2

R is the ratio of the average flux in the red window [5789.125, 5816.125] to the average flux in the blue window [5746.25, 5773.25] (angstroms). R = 1.08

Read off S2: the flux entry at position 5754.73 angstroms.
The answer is 16.87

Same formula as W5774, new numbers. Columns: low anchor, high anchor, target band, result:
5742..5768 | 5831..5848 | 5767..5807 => -2.31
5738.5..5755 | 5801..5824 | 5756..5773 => 1.61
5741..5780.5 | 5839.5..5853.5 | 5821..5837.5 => 1.16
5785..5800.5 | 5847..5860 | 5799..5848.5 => -2.12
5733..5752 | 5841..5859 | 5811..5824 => -0.89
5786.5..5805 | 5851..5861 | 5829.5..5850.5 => -0.26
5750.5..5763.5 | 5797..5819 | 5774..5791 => -1.65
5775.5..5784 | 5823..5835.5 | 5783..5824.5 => 1.38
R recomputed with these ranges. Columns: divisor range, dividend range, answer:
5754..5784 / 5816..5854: 0.99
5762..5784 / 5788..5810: 0.95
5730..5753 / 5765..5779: 1.02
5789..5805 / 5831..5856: 1.05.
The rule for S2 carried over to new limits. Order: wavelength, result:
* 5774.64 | 19.84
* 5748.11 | 17.29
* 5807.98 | 19.24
